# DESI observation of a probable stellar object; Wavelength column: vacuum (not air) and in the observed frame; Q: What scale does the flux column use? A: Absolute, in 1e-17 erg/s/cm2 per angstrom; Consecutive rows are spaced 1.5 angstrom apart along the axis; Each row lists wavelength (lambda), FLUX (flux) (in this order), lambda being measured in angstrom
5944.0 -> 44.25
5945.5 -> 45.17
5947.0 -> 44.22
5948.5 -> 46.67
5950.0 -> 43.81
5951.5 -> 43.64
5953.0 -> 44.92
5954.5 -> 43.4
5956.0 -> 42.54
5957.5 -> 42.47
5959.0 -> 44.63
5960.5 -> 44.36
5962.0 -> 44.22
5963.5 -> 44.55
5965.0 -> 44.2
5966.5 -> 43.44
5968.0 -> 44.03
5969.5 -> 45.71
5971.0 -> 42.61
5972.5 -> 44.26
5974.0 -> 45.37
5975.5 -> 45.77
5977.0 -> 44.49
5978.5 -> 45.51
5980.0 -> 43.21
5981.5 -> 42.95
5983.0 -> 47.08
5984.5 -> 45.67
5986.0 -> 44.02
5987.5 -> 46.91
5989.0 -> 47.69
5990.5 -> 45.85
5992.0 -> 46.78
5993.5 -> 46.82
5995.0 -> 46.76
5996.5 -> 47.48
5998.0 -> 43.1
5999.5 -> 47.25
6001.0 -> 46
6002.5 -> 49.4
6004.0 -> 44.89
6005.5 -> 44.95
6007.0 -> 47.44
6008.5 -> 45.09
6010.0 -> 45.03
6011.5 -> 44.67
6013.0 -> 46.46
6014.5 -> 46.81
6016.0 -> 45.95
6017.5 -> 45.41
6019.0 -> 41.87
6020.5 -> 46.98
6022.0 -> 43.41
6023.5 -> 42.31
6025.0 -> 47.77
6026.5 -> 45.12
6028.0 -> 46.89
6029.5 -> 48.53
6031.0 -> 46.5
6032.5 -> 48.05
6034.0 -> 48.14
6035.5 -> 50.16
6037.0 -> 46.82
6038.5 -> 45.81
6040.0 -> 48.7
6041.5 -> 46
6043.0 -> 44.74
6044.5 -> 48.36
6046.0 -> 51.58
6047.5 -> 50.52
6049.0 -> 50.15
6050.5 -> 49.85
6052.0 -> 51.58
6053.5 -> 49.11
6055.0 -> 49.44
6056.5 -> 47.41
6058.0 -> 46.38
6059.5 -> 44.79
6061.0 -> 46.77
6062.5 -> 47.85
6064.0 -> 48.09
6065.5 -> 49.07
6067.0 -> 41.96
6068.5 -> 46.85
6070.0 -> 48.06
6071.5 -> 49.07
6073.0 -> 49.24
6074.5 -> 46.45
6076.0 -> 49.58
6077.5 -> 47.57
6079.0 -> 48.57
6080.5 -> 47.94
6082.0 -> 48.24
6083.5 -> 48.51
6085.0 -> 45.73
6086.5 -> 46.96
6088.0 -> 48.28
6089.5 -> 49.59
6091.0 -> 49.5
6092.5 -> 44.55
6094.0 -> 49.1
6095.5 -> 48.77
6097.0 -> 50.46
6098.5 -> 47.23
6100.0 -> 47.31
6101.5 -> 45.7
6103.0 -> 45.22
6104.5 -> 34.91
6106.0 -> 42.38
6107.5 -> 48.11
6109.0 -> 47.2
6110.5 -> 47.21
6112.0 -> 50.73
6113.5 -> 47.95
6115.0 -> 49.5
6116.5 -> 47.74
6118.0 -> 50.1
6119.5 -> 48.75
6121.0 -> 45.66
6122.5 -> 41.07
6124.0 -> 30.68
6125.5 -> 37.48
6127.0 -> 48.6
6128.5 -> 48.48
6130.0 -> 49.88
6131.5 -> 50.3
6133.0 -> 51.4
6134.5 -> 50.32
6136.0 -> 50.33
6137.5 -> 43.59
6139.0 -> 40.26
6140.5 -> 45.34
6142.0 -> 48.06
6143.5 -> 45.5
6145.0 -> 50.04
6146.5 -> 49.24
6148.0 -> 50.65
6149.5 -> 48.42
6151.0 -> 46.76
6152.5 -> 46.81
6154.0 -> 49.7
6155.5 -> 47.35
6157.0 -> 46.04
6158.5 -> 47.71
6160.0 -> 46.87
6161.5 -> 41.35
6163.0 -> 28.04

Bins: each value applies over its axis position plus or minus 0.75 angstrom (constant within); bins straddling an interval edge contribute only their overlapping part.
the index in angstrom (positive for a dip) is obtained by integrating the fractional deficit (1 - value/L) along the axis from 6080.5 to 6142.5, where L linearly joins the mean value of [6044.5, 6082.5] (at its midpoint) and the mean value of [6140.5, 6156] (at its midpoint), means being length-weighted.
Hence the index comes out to 2.0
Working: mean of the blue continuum 48.2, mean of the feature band 46.6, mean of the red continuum 48.1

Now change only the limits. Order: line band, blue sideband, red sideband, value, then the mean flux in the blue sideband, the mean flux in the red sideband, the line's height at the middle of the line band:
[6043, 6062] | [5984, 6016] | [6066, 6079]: -0.6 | 46.1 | 47.5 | 47.1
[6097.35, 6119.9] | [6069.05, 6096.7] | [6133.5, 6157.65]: 0.5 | 48.1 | 47.4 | 47.8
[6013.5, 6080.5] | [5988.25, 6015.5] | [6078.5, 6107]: -1.2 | 46.2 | 46.8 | 46.5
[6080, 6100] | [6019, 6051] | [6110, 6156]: -0.4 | 47.3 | 47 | 47.1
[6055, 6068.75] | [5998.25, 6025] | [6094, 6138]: -0.2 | 45.5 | 46.5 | 46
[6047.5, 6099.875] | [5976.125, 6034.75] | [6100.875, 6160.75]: -2.0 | 45.9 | 46.6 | 46.2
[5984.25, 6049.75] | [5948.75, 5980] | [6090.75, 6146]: -2.3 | 44.2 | 46.5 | 45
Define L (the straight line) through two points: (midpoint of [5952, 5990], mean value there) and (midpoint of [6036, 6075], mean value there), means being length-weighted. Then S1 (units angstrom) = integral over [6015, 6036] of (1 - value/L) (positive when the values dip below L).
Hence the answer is 0.2 angstrom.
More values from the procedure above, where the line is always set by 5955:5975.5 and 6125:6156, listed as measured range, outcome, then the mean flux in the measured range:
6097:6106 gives 0.5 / 44.5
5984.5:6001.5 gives -0.6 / 46.2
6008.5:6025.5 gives 0.0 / 45.1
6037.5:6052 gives -0.9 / 48.5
